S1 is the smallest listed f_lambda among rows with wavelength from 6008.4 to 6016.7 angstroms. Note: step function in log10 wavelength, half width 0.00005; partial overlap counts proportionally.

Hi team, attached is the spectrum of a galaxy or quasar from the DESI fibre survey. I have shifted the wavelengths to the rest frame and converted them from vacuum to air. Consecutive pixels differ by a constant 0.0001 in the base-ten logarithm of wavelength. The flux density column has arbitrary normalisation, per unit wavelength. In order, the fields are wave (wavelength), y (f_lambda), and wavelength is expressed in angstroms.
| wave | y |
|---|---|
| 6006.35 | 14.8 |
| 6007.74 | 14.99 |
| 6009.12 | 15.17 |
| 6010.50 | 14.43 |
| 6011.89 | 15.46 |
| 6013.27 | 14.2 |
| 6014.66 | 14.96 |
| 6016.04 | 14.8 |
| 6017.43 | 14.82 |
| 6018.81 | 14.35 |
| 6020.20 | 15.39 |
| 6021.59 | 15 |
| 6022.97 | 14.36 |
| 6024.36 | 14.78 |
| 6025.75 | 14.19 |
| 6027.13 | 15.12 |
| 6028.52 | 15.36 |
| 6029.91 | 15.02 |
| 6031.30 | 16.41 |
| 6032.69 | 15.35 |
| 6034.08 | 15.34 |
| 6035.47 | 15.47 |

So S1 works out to 14.2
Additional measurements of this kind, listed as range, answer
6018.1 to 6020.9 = 14.35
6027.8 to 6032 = 15.02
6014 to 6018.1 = 14.8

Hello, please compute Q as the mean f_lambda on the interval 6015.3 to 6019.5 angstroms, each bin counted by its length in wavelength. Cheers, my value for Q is 14.7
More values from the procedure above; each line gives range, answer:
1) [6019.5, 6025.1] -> 14.9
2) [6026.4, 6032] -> 15.5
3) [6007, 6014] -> 14.8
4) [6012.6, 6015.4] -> 14.6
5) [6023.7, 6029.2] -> 14.9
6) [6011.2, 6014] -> 14.8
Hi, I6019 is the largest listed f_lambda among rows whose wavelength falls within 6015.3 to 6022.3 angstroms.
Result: 15.39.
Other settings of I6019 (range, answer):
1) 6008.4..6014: 15.46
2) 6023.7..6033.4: 16.41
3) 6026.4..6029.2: 15.36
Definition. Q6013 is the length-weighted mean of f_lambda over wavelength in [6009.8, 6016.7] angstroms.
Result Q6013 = 14.8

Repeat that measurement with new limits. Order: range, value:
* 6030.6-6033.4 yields 15.9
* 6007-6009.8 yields 15.1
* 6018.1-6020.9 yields 14.9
